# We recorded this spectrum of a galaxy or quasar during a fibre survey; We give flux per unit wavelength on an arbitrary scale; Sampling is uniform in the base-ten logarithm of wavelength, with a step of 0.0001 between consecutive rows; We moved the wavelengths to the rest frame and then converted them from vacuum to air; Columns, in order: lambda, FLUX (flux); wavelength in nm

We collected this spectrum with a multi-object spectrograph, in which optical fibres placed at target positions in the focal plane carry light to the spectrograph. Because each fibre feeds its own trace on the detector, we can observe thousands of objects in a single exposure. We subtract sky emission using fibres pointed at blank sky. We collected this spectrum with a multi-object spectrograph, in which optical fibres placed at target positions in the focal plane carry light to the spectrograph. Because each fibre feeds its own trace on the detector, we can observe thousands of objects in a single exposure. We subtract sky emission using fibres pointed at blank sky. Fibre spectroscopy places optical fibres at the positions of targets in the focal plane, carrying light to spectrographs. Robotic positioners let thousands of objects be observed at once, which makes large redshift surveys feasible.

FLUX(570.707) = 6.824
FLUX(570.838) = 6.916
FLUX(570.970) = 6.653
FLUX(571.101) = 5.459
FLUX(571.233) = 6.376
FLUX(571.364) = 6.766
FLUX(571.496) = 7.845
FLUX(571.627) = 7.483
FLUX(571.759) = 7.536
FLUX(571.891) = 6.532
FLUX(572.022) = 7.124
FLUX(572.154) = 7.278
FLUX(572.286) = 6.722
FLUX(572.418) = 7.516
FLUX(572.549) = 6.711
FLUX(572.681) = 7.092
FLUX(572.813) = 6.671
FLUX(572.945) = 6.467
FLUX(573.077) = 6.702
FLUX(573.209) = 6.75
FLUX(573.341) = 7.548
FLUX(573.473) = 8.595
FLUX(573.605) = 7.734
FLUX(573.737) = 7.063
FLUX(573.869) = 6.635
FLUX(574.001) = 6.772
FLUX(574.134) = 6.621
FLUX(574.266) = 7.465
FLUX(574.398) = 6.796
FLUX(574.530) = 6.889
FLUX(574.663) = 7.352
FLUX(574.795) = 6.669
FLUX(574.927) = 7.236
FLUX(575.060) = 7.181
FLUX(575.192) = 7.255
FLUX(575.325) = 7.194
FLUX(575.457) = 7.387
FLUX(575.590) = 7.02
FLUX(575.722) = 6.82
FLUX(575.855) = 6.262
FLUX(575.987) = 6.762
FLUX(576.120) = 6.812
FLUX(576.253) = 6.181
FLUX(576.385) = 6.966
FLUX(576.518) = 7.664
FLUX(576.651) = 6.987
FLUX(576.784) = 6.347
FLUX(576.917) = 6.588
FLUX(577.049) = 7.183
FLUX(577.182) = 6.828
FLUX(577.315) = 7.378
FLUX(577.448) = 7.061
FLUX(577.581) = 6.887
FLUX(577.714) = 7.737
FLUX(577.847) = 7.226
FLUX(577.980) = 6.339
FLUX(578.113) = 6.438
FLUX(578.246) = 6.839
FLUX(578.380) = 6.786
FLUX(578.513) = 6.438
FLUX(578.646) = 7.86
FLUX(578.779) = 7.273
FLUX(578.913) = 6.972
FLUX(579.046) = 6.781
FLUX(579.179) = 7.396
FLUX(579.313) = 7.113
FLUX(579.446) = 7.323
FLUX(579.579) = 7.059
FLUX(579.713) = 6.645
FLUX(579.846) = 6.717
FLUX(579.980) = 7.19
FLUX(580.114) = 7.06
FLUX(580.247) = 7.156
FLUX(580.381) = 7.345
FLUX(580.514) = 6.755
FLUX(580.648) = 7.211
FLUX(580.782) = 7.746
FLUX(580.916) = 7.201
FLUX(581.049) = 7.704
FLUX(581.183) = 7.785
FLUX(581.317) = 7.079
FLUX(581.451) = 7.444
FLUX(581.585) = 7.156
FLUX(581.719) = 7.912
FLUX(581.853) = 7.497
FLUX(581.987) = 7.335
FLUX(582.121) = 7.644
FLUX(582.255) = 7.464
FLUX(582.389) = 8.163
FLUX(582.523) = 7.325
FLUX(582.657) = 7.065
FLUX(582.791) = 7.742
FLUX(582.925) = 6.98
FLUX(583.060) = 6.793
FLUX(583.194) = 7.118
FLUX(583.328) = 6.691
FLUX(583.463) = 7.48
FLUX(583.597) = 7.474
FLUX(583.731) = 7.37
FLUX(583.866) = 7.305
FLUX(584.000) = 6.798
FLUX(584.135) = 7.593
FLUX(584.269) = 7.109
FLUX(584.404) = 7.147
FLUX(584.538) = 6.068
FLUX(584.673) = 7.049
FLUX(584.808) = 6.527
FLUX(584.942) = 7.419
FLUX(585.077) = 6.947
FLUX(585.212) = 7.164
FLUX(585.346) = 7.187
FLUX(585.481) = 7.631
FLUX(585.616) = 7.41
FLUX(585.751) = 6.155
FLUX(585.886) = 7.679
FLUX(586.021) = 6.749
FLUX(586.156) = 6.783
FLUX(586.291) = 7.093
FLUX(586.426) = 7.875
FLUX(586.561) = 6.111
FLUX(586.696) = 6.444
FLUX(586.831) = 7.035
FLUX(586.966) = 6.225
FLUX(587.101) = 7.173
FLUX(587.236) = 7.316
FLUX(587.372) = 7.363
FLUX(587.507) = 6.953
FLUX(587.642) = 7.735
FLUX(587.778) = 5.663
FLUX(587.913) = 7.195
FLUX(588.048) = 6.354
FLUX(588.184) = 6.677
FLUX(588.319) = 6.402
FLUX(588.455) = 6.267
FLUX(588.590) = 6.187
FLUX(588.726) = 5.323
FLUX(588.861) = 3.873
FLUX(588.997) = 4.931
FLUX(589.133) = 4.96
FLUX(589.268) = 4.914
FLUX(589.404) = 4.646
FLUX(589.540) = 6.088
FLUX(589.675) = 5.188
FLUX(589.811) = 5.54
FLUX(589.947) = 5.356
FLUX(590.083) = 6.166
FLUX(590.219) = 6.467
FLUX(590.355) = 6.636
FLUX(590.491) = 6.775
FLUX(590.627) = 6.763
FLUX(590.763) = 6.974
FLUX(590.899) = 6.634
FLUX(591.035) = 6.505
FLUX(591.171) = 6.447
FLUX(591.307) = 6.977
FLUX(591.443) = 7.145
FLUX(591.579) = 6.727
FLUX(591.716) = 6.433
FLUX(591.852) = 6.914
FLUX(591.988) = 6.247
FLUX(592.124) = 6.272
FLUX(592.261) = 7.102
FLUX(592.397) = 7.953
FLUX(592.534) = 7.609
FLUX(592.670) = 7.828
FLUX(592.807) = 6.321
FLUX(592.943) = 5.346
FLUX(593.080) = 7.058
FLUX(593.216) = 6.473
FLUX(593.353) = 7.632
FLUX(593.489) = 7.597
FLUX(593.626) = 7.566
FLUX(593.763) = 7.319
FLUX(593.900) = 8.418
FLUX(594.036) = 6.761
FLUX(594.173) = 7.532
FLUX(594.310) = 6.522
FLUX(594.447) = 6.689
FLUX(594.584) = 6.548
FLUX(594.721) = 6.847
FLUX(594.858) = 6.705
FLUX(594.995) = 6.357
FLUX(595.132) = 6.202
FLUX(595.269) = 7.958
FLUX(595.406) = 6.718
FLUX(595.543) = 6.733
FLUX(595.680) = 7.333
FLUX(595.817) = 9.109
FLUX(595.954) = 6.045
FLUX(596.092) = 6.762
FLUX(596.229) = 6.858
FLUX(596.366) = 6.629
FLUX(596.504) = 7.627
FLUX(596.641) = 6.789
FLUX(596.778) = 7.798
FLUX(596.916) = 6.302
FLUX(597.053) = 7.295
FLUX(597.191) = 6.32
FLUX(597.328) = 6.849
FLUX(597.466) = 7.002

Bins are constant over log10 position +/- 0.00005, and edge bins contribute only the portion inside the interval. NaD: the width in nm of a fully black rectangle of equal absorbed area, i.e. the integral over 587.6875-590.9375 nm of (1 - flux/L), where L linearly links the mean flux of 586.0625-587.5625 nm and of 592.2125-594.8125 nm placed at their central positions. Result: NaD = 0.50 nm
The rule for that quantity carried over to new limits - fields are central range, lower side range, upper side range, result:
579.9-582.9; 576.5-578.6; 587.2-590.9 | -0.34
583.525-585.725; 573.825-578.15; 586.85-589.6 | -0.26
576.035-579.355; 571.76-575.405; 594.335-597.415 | 0.04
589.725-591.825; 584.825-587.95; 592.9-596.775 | 0.15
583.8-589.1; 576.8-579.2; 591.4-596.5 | 0.19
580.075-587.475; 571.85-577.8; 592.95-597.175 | -0.17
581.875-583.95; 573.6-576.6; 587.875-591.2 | -0.29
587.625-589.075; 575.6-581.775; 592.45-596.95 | 0.22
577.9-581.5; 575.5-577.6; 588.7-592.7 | -0.20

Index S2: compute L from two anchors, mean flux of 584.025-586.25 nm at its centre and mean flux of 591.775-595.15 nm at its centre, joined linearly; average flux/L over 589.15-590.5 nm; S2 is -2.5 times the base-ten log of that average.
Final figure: 0.221 mag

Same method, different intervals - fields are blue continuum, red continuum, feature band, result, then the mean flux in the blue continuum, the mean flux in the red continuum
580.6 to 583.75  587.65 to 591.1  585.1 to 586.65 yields -0.06 mag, 7.39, 5.97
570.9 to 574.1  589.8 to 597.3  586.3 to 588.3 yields 0.01 mag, 7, 6.88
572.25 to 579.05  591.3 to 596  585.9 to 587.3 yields 0.01 mag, 6.99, 7.01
